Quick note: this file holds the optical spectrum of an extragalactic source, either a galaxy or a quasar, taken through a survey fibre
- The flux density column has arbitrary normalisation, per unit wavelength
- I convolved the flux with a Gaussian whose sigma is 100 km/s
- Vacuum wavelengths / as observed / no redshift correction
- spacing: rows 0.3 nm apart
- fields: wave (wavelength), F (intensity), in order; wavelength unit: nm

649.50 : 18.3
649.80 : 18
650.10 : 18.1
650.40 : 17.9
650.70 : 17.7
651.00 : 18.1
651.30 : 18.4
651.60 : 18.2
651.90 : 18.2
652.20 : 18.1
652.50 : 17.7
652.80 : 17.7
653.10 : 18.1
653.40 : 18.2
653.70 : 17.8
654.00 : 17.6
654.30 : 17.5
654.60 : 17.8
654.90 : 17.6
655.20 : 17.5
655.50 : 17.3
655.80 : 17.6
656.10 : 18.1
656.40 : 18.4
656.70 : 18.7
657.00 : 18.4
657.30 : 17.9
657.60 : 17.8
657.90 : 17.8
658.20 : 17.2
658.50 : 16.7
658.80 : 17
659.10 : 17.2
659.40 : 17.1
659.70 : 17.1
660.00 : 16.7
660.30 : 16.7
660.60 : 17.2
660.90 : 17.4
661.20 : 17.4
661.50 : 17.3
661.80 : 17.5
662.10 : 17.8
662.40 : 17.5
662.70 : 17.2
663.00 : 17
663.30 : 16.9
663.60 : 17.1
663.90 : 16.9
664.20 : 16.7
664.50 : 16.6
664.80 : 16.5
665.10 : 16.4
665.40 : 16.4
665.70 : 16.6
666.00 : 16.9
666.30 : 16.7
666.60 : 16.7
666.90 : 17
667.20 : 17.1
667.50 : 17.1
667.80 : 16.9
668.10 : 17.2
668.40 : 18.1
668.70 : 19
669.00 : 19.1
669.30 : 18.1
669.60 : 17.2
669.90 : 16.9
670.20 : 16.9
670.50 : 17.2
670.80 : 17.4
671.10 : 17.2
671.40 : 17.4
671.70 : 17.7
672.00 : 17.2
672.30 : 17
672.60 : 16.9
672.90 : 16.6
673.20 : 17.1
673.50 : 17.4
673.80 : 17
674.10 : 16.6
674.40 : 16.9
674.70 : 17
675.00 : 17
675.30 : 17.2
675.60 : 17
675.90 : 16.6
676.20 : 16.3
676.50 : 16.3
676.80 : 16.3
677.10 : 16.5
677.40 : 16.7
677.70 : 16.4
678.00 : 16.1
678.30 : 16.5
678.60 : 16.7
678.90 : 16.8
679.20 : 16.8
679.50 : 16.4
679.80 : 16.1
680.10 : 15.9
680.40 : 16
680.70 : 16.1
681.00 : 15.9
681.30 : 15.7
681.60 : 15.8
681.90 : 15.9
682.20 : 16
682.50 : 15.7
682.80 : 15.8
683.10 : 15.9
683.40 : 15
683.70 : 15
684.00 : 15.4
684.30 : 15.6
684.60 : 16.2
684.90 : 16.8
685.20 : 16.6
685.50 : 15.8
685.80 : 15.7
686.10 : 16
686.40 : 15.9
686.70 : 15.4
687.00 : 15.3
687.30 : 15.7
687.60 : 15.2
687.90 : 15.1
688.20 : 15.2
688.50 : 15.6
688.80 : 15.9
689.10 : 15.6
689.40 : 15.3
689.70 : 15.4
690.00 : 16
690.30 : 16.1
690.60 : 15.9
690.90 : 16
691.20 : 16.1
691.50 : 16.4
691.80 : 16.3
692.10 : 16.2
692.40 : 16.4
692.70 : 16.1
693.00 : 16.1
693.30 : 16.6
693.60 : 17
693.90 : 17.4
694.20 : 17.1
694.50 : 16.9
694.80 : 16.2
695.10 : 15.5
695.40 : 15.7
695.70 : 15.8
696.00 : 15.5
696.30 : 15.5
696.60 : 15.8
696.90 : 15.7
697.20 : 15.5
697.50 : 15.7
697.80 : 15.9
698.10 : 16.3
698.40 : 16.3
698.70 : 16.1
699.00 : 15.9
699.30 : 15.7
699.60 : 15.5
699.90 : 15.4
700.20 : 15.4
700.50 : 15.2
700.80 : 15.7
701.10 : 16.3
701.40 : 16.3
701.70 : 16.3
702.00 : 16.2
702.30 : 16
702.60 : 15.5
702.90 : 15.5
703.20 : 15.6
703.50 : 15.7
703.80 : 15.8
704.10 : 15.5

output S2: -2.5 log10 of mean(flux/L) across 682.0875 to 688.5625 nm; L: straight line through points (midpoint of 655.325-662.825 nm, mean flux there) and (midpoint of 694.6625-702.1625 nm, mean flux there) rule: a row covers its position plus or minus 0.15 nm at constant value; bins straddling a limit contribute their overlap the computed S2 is 0.047 mag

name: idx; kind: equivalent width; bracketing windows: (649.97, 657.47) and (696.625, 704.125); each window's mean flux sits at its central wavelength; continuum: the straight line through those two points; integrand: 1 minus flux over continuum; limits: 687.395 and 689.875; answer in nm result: 0.14 nm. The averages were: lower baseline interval 17.9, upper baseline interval 15.8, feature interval 15.4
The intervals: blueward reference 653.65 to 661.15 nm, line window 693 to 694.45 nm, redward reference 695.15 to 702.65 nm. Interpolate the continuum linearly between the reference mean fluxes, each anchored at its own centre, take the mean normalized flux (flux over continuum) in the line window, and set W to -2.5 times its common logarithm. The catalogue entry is -0.06 mag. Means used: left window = 17.5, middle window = 16.9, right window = 15.8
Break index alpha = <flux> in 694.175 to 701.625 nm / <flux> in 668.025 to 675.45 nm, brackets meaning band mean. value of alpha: 0.91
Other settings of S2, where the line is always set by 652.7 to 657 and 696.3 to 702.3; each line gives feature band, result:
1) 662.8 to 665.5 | 0.05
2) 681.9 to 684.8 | 0.06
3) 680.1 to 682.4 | 0.05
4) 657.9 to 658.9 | 0.04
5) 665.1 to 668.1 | 0.03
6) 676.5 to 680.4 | 0.03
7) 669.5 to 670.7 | 0.01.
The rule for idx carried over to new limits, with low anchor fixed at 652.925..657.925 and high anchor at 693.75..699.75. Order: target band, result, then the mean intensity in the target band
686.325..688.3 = 0.13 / 15.4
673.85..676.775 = 0.04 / 16.8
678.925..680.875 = 0.06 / 16.2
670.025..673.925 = 0.00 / 17.2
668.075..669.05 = -0.06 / 18.4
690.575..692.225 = 0.01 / 16.2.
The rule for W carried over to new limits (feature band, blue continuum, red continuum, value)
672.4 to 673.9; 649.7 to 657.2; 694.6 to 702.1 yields 0.00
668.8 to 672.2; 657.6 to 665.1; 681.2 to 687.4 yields -0.06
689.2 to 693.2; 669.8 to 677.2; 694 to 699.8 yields 0.01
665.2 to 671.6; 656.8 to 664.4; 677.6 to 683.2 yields -0.03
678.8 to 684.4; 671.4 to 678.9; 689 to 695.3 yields 0.05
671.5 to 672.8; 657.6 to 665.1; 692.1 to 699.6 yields -0.03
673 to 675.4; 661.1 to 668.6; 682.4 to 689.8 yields -0.04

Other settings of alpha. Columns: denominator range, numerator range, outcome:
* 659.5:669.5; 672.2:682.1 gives 0.96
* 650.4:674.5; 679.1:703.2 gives 0.91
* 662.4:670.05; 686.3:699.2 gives 0.93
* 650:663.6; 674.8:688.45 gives 0.91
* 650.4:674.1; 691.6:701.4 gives 0.92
